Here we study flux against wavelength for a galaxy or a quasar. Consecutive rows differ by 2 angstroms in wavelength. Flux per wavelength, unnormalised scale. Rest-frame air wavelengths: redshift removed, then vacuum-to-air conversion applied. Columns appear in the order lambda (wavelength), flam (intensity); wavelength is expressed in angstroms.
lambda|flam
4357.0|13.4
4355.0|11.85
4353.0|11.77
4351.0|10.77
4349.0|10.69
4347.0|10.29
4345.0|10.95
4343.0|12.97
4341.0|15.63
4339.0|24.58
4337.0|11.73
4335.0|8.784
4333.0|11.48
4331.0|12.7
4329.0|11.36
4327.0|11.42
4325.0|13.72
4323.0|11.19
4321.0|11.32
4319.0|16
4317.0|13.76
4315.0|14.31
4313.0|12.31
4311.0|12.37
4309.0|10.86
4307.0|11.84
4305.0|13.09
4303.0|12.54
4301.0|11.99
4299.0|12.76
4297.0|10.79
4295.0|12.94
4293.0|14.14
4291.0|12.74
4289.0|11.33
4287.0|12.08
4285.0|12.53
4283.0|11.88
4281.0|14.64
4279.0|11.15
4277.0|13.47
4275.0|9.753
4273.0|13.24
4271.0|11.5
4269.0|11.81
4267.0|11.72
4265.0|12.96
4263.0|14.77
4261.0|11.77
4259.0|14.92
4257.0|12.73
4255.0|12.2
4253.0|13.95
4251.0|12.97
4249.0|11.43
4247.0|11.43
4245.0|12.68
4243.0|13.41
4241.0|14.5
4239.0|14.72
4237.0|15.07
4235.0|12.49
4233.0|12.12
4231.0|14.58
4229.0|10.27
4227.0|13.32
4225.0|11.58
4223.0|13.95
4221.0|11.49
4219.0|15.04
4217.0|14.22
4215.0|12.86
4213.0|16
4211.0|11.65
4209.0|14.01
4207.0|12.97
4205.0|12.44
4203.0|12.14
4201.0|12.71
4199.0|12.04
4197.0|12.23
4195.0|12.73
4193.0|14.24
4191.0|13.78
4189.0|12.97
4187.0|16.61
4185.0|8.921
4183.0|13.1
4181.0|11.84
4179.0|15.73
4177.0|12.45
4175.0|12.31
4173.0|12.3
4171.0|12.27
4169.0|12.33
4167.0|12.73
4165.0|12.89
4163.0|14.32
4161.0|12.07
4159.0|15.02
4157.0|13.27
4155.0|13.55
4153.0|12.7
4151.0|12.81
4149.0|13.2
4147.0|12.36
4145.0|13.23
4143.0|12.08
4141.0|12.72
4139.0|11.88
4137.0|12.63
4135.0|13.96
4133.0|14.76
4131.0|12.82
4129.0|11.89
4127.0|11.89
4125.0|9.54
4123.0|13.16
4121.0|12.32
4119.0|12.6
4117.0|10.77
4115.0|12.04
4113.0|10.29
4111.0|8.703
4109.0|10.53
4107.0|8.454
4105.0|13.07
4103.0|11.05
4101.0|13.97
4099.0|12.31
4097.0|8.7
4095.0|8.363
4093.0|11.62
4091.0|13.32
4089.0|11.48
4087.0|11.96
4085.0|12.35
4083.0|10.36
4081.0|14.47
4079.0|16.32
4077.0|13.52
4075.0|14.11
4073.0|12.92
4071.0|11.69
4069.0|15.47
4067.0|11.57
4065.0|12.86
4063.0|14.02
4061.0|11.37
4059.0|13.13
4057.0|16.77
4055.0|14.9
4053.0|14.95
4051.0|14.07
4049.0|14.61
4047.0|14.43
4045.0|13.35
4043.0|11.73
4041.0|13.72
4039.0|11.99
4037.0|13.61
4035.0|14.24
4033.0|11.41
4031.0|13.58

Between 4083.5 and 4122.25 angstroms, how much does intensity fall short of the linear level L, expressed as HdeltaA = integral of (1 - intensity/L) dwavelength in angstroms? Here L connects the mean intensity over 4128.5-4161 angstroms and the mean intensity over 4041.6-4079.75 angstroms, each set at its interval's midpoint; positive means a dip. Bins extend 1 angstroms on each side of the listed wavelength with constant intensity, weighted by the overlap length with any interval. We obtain 6.2 angstroms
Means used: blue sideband 13.8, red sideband 13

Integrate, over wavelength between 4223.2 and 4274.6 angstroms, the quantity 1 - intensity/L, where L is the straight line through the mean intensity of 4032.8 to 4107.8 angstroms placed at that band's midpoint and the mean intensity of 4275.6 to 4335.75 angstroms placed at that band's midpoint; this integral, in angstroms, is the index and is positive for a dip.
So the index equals -1.50 angstroms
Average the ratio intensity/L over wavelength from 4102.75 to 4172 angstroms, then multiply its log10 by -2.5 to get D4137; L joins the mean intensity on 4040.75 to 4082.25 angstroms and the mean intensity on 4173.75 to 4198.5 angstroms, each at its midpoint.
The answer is 0.09 mag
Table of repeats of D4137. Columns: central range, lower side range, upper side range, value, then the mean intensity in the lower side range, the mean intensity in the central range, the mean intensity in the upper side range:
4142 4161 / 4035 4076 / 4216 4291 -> 0.01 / 13.6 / 13.1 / 12.8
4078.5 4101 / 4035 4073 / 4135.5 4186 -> 0.12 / 13.6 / 11.9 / 12.8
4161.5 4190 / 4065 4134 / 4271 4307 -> -0.06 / 12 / 12.9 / 12.4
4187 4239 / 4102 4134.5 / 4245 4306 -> -0.09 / 11.5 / 13.2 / 12.5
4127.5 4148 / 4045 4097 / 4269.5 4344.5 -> 0.02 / 13.1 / 12.8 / 12.7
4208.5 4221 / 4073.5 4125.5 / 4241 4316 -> -0.12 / 11.8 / 13.8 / 12.5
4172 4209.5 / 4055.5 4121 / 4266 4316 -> -0.06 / 12.2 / 12.9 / 12.3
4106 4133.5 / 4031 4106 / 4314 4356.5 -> 0.14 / 13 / 11.4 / 12.7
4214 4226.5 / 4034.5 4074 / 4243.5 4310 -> -0.04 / 13.6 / 13.2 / 12.4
